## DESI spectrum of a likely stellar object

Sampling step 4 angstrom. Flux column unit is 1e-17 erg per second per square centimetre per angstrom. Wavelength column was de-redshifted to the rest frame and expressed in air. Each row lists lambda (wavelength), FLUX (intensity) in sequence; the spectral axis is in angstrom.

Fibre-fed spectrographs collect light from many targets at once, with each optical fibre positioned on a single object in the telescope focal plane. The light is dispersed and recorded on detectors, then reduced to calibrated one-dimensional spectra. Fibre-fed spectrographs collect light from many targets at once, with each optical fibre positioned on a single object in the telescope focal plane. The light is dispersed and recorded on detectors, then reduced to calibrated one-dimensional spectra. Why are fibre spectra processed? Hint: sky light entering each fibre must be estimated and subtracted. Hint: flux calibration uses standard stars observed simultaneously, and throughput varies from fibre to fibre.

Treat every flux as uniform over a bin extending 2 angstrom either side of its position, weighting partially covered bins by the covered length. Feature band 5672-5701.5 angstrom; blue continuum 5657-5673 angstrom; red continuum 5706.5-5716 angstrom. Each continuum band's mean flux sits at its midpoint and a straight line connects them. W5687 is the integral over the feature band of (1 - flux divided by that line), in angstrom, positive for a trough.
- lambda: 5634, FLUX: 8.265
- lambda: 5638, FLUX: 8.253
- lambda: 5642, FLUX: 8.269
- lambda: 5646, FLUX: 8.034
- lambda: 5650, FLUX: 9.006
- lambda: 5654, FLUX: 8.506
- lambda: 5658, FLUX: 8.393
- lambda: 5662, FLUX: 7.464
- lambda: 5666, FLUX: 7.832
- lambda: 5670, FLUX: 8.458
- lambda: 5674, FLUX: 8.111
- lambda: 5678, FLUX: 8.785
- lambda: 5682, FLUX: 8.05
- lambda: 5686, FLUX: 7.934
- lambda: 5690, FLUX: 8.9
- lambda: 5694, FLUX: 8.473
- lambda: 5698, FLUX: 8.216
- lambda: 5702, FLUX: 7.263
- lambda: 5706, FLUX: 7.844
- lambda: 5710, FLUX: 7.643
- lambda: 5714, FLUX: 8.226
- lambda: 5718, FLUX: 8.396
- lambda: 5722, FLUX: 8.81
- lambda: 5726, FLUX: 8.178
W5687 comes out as -1.2 angstrom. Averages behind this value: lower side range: 8.02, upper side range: 7.92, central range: 8.3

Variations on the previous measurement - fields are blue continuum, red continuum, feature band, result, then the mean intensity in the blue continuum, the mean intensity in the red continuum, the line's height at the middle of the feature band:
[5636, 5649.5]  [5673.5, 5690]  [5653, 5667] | 0.4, 8.28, 8.31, 8.29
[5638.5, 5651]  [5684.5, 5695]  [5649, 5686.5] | 0.7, 8.37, 8.46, 8.41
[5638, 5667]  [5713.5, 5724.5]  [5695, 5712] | 1.3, 8.23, 8.5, 8.44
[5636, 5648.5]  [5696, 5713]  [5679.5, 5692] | -0.6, 8.22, 7.77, 7.9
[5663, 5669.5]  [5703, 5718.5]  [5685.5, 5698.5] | -0.8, 7.92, 7.94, 7.93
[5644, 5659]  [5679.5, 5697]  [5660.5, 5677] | 0.8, 8.49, 8.34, 8.42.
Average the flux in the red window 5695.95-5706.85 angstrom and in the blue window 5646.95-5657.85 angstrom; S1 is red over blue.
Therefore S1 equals 0.90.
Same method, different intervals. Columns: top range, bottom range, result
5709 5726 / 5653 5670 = 1.03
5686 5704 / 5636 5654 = 0.97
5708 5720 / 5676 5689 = 0.97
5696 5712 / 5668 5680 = 0.92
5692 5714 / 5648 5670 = 0.96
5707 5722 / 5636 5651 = 0.98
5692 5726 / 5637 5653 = 0.97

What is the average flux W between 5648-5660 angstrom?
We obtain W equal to 8.63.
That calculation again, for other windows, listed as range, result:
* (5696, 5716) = 7.84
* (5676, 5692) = 8.42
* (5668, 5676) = 8.28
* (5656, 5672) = 8.04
